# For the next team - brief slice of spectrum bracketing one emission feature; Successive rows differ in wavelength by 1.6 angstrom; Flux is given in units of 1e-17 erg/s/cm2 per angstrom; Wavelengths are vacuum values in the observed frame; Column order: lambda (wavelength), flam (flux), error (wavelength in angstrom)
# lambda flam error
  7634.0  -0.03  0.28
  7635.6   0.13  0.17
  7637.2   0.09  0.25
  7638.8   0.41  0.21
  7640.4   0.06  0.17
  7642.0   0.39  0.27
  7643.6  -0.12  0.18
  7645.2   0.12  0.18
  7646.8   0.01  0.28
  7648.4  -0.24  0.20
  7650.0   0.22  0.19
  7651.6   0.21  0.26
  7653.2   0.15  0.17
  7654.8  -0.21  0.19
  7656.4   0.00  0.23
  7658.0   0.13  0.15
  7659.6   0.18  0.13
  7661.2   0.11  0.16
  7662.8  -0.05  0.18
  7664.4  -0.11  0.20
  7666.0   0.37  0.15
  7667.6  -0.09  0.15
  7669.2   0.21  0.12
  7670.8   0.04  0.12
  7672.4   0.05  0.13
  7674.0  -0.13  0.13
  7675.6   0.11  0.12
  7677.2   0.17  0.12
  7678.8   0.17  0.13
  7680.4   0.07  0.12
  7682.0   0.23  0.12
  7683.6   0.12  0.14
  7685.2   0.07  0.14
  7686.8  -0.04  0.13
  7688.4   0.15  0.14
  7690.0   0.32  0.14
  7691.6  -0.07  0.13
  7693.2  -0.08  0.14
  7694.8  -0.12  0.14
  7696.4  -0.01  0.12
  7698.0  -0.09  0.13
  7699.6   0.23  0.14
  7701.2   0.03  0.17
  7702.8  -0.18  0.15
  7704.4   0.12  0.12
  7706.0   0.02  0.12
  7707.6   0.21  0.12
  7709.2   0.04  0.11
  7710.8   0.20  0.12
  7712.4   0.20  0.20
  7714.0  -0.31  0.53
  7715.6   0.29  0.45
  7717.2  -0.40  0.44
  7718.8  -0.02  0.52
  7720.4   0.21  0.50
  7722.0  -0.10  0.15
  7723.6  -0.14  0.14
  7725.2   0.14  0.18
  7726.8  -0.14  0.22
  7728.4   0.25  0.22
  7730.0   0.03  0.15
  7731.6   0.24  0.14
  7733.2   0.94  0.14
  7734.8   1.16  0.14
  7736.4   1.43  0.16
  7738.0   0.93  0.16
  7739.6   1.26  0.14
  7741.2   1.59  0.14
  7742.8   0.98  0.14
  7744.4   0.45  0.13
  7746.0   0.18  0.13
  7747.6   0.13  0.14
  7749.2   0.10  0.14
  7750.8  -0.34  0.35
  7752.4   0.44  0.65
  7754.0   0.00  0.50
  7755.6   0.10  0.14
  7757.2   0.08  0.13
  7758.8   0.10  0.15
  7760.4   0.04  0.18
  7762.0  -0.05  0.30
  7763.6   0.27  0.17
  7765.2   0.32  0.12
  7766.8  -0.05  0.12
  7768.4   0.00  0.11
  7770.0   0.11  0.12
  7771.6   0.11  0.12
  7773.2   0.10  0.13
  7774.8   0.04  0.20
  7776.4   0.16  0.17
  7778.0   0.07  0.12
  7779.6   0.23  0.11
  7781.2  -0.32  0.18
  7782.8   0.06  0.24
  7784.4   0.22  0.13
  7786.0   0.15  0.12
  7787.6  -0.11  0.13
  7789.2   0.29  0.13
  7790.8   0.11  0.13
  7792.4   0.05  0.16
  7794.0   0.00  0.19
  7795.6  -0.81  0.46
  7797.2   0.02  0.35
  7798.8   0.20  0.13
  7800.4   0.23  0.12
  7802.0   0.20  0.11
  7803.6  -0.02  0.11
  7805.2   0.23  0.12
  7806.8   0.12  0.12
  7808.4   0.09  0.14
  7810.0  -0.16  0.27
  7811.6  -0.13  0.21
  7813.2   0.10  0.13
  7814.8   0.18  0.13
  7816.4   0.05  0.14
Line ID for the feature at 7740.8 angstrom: [O II]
